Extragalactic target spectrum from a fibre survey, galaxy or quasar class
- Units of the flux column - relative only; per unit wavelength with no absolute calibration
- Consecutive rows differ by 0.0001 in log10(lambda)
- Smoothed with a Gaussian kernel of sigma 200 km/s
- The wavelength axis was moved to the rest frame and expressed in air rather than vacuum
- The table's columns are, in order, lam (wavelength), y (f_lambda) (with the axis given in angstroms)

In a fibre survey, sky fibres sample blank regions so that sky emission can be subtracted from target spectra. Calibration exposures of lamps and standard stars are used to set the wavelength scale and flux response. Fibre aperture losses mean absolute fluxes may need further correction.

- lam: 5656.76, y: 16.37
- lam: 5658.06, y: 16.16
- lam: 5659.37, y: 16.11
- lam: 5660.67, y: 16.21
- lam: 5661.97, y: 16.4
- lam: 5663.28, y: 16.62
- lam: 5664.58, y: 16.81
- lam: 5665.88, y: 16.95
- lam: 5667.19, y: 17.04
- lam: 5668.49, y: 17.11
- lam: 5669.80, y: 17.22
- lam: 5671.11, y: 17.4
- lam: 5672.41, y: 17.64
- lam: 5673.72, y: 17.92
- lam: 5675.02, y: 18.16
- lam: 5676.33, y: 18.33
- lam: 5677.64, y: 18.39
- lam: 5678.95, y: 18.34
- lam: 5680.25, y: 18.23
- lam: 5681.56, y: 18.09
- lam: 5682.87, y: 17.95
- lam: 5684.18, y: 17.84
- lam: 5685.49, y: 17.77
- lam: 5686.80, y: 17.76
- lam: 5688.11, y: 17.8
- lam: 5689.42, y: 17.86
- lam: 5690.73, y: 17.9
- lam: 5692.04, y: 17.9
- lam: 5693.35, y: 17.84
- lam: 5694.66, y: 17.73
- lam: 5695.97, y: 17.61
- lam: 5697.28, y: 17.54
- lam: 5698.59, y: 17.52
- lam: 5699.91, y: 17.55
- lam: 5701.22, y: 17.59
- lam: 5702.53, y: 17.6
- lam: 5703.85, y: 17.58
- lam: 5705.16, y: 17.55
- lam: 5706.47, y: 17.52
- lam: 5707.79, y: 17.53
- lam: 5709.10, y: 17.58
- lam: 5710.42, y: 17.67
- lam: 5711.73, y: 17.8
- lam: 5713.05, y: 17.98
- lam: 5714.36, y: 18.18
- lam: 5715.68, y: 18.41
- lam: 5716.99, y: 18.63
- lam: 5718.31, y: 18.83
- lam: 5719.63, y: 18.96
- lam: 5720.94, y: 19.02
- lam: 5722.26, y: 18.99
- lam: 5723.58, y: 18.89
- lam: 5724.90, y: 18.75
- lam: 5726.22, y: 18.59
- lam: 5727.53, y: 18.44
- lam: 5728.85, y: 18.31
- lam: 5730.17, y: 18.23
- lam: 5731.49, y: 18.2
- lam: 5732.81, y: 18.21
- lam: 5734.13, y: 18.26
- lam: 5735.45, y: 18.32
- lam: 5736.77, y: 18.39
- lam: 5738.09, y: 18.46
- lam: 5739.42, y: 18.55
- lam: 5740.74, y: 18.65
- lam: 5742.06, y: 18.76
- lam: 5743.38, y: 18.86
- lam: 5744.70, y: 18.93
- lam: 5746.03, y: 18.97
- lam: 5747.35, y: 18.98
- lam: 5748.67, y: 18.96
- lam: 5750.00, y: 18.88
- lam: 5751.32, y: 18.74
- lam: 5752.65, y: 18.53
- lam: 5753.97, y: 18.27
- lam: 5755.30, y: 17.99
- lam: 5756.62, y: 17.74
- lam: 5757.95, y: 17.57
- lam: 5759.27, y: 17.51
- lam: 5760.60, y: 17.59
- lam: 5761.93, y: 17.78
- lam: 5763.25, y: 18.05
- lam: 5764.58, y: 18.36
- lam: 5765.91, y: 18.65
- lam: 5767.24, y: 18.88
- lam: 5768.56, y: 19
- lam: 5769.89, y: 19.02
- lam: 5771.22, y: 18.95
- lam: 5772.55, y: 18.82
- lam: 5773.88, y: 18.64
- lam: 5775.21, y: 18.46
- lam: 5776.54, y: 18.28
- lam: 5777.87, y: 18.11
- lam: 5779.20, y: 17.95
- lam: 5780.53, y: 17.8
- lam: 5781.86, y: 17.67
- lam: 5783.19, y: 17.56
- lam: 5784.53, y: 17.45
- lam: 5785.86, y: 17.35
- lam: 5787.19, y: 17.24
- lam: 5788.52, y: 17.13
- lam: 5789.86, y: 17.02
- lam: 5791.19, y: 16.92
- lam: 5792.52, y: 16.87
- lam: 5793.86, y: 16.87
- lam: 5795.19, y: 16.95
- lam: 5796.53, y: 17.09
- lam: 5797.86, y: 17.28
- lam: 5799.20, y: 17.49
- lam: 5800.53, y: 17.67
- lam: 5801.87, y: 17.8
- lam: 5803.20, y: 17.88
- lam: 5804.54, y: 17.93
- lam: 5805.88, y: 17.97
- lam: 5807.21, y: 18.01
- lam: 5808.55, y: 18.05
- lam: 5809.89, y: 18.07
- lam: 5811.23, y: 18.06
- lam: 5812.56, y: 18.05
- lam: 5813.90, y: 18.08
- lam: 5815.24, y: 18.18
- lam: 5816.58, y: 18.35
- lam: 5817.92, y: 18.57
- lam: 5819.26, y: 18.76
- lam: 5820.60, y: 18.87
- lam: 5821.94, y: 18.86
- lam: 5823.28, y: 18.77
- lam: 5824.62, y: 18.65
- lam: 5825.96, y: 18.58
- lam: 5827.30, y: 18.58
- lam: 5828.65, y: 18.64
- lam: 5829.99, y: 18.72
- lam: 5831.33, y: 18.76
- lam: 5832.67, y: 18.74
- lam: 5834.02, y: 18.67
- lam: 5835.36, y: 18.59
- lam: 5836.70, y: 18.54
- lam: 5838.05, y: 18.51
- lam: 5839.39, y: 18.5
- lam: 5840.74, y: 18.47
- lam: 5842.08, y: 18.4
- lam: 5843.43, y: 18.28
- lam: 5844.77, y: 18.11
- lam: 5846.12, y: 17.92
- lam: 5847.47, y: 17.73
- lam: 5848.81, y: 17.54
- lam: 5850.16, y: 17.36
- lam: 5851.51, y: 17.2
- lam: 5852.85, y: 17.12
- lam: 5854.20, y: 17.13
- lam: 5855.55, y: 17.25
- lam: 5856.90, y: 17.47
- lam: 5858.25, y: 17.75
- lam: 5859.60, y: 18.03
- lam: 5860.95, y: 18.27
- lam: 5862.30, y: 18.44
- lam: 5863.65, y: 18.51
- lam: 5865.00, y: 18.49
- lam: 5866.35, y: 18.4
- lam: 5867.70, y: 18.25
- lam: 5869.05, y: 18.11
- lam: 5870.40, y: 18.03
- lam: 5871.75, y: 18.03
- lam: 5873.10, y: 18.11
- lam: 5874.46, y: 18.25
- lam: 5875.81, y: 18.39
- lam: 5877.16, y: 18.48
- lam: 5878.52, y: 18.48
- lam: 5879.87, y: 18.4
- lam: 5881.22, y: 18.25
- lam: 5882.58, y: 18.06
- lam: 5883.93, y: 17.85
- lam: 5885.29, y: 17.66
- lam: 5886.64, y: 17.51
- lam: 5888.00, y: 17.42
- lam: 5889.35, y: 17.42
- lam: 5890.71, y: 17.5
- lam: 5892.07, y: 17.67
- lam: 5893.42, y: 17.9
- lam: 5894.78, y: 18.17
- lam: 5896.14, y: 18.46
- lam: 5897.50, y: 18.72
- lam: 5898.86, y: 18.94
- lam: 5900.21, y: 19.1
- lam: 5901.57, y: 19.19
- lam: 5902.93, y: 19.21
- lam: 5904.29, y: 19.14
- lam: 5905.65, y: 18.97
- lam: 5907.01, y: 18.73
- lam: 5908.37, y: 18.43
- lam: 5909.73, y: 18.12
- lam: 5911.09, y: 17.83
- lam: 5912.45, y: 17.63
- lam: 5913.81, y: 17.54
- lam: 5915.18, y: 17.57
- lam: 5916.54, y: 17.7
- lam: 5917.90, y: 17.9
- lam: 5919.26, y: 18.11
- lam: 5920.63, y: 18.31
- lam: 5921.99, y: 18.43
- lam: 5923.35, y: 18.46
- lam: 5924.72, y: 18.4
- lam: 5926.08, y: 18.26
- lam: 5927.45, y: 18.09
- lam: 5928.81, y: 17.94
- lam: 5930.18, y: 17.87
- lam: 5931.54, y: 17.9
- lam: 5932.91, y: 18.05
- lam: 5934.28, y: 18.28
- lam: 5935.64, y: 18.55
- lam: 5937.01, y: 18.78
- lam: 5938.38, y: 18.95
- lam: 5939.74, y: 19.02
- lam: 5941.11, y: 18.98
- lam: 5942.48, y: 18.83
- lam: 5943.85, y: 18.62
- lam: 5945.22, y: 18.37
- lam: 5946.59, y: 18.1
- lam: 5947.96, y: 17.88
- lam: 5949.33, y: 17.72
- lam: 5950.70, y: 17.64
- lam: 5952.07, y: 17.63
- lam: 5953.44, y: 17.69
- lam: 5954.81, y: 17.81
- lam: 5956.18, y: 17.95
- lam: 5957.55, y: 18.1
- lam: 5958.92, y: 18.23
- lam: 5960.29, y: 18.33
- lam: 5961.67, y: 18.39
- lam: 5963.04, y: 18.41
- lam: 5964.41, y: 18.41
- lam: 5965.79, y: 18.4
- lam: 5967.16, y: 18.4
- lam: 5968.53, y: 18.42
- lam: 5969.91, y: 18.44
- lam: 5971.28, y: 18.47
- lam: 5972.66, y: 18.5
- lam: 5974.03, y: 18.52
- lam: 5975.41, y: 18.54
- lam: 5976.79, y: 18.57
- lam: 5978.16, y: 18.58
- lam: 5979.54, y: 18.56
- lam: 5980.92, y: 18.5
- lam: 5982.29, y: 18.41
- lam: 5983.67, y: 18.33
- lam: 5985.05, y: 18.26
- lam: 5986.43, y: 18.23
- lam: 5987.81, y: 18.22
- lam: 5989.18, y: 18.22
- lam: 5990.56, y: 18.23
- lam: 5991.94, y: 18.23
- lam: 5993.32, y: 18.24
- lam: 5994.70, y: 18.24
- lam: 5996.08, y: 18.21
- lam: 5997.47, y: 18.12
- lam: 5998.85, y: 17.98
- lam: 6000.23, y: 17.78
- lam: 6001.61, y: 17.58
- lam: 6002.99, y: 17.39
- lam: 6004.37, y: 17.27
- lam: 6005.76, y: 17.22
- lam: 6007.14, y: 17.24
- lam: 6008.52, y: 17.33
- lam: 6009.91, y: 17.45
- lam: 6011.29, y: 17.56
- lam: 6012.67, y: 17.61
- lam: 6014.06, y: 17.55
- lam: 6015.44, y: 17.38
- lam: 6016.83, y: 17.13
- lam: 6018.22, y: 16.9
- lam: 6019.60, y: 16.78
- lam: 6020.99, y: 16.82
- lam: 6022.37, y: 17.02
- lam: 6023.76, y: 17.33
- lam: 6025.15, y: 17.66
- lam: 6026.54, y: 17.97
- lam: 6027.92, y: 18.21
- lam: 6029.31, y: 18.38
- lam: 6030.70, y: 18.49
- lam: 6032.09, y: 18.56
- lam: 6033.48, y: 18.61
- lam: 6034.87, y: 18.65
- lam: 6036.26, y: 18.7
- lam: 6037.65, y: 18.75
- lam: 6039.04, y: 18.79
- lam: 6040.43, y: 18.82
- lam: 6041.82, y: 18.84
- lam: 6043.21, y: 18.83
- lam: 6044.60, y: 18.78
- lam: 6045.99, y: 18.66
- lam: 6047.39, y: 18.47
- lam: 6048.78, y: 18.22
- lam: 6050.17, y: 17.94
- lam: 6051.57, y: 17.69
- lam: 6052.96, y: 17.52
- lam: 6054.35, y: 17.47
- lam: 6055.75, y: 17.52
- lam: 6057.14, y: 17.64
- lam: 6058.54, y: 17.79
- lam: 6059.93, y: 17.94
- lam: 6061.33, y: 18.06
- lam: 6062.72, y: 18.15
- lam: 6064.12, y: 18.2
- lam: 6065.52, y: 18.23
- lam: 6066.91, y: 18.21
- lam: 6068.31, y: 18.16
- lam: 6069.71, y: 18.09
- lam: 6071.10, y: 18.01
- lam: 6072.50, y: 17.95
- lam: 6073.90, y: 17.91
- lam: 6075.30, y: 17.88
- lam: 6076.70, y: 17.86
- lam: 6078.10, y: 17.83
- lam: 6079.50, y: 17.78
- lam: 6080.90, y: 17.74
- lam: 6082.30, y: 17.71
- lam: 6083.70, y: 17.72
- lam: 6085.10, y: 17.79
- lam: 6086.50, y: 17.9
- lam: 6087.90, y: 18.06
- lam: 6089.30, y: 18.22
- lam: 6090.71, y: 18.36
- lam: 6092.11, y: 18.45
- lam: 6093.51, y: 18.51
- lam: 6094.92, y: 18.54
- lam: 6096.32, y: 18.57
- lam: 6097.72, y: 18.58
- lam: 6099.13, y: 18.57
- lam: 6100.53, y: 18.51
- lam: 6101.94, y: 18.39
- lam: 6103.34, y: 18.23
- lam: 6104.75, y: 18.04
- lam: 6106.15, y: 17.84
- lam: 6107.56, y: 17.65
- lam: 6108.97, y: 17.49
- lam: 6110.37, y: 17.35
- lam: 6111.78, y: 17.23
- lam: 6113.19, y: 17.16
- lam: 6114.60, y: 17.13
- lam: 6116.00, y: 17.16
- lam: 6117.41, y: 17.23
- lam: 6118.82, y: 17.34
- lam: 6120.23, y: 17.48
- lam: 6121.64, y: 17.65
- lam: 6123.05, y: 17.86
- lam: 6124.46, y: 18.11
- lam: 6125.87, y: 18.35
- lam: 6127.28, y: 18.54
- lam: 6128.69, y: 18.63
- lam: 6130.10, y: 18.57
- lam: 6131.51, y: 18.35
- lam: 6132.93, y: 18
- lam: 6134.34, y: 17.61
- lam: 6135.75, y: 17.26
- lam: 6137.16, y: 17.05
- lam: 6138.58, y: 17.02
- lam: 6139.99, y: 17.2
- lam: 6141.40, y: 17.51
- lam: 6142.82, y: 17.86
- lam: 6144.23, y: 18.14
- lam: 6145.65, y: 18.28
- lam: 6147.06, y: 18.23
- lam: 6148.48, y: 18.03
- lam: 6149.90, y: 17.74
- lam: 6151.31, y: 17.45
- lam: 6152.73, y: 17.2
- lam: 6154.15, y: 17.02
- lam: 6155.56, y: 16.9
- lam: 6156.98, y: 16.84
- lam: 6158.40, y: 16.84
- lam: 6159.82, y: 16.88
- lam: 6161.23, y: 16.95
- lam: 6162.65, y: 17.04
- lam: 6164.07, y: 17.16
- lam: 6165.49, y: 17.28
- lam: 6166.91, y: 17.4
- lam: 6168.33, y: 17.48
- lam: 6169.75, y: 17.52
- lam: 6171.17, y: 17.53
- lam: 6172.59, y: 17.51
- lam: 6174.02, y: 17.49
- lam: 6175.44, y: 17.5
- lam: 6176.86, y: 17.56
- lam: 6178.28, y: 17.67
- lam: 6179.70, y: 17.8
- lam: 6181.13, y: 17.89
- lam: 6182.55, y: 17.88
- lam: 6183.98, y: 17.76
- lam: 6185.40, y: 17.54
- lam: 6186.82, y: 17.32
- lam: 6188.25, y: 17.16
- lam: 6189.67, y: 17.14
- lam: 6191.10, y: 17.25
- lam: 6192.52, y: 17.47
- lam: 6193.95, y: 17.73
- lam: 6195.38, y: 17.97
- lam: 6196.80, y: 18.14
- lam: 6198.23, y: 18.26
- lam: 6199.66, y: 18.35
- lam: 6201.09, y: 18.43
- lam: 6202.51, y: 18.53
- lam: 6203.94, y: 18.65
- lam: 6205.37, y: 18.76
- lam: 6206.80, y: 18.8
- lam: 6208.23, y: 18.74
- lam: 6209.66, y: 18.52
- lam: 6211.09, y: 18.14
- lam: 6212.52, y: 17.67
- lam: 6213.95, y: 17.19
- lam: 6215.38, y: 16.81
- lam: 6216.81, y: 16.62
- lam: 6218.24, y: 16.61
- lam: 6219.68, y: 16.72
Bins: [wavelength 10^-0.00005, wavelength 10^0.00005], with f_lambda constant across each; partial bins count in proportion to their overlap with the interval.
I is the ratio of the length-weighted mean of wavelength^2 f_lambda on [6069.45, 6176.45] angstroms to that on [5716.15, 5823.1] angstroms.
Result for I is 1.1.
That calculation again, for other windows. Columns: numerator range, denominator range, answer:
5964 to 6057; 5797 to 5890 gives 1.05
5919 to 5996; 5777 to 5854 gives 1.07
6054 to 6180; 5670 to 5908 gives 1.09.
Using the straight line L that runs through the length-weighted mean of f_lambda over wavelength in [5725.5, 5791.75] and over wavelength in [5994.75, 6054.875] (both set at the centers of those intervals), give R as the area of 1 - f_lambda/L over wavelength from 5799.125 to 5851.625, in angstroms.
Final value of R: -0.3 angstroms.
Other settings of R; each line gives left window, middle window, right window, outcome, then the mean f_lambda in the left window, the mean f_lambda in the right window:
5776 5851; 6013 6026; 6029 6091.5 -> 0.7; 18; 18.2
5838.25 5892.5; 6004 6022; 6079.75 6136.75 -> 0.7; 18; 17.9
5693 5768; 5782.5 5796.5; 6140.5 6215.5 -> 0.8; 18.2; 17.7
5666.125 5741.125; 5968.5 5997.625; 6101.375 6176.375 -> -1.0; 18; 17.6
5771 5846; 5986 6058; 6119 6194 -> -0.7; 18.1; 17.6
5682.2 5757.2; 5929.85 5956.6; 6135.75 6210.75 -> -0.4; 18.2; 17.7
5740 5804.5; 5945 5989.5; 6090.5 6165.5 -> -0.9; 18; 17.7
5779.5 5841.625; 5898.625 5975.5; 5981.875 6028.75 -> -2.2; 18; 17.7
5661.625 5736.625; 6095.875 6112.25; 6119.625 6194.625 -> -0.4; 17.9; 17.6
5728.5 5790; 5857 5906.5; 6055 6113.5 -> -0.3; 18.3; 18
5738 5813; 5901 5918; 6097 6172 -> -0.4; 18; 17.6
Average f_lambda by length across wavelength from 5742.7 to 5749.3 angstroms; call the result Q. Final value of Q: 19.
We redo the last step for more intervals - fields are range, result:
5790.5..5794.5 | 16.9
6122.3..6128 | 18.2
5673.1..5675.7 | 18.1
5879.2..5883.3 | 18.2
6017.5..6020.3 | 16.8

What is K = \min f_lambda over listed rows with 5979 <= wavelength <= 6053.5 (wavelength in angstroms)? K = 16.78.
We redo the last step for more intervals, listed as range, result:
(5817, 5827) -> 18.57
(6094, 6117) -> 17.13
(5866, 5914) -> 17.42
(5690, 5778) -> 17.51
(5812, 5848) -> 17.73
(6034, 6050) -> 18.22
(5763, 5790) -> 17.02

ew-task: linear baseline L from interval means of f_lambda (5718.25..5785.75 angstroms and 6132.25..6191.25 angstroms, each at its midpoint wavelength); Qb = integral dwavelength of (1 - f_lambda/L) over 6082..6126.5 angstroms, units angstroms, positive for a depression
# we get -0.8 angstroms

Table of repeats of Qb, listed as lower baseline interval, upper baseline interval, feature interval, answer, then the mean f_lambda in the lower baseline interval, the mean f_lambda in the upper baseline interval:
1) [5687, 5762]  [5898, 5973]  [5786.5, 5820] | 1.0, 18.2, 18.3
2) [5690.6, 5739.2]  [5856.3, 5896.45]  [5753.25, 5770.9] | -0.1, 18.1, 18.1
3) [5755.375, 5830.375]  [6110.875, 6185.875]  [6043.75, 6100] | -1.3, 18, 17.6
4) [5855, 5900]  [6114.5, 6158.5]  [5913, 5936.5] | -0.1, 18.1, 17.7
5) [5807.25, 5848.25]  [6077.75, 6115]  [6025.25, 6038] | -0.2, 18.4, 18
